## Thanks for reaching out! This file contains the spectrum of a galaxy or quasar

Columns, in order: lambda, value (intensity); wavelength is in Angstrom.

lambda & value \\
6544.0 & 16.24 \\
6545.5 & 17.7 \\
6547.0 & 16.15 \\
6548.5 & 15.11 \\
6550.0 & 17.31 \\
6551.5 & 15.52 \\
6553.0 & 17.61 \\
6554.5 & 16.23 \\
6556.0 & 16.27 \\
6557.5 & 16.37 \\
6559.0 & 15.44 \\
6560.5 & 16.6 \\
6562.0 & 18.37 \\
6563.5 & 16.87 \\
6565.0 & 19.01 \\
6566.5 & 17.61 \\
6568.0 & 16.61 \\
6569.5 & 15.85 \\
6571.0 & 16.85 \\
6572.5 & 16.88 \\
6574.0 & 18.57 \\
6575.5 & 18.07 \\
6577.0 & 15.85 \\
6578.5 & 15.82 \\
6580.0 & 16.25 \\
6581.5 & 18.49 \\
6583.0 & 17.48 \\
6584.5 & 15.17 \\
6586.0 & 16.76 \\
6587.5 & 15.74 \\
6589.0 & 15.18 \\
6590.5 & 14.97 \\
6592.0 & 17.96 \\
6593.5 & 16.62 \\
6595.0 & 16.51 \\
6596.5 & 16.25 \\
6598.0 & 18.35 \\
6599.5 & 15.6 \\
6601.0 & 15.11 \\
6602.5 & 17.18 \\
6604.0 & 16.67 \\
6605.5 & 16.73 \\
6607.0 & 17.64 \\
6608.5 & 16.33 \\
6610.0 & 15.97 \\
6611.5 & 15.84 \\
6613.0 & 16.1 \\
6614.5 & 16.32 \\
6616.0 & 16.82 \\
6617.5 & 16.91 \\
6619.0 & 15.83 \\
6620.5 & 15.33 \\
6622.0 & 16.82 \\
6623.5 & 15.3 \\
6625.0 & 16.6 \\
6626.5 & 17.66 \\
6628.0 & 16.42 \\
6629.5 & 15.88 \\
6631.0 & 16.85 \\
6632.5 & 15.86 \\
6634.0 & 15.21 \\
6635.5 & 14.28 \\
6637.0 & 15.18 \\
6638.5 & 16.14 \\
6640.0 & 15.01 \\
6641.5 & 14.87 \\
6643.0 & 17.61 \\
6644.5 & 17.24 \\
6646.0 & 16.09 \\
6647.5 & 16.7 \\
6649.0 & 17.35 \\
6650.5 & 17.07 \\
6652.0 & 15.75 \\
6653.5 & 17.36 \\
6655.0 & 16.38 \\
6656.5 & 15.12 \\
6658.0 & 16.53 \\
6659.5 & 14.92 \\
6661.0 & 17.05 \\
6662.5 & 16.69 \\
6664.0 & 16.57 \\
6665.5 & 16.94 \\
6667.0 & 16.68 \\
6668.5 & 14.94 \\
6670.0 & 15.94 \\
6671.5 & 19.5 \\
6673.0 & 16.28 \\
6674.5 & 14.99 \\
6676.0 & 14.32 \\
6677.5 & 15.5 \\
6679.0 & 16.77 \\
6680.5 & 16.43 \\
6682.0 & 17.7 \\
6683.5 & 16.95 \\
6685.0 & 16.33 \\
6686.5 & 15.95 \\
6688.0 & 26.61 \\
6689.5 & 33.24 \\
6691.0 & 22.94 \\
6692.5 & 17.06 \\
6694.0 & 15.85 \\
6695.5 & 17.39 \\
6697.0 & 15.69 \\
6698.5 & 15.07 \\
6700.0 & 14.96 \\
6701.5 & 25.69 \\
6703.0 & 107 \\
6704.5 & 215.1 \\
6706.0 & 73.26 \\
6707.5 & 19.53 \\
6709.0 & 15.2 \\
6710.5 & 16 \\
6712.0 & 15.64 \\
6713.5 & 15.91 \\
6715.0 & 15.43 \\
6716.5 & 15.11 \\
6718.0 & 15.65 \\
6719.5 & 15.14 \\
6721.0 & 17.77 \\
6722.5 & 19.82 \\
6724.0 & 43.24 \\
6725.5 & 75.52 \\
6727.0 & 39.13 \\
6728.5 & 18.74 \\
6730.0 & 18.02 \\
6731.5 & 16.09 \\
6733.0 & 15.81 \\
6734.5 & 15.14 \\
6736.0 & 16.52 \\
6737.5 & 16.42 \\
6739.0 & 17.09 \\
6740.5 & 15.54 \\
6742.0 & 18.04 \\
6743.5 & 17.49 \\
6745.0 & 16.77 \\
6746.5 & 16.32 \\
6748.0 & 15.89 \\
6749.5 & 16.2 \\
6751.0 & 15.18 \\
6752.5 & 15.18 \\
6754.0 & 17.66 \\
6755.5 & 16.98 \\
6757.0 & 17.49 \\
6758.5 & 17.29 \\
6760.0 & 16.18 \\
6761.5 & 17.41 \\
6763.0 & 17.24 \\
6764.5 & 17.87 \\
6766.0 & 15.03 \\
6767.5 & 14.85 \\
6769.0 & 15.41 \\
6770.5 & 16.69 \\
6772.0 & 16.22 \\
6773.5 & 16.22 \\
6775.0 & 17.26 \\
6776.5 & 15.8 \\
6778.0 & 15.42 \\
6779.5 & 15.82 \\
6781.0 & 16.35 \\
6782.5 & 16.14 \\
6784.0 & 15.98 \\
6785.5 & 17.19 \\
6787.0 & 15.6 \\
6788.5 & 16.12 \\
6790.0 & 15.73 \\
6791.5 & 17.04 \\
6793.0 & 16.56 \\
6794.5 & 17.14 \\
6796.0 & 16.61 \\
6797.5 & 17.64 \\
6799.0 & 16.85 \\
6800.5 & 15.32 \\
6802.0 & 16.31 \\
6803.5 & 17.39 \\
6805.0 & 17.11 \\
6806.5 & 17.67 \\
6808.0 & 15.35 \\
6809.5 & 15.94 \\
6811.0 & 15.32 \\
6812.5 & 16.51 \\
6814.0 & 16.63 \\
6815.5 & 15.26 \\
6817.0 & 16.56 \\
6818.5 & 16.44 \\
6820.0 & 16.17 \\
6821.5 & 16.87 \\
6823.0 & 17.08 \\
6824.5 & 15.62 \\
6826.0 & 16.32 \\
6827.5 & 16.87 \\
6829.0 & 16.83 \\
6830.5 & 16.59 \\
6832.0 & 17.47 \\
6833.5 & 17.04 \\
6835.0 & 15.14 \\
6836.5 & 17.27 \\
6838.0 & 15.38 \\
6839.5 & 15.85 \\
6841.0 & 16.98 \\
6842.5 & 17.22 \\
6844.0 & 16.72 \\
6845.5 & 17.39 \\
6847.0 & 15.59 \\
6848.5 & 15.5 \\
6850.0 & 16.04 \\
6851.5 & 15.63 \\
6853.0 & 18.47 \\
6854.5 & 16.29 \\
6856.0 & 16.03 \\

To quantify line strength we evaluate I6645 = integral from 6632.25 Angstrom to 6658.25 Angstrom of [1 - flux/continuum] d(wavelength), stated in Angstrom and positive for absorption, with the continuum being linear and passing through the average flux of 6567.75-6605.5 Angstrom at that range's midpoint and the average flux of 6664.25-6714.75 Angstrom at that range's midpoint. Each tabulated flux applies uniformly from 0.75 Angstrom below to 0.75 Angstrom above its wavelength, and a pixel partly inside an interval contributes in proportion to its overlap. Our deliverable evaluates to 7.8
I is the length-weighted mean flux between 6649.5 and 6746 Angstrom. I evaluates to 24.2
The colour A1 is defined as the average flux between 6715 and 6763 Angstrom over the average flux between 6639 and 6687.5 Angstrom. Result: 1.22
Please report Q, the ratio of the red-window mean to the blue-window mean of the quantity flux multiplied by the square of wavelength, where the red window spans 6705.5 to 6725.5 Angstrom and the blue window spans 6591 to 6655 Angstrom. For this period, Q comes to 1.52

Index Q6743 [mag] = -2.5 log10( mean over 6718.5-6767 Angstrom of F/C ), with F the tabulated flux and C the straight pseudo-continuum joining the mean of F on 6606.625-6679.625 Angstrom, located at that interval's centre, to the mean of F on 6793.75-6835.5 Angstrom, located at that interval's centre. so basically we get -0.22 mag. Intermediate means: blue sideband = 16.2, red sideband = 16.5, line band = 20.1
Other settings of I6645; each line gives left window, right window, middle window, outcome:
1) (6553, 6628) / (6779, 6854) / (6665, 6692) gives -2.7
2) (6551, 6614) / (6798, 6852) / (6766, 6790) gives 0.6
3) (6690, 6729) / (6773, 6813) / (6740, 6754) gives 5.3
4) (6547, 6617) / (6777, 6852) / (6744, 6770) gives 0.0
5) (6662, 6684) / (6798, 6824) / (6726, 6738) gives -3.2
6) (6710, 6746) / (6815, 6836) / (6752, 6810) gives 6.5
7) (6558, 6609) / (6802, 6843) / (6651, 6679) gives 0.7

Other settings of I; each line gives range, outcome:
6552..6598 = 16.8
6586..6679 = 16.3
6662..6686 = 16.4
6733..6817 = 16.4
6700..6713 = 57.4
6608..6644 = 16.1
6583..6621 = 16.3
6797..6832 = 16.5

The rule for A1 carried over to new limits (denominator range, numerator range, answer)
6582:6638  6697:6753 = 1.77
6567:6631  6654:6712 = 1.60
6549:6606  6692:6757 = 1.63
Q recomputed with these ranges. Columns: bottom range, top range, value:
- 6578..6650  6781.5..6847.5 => 1.07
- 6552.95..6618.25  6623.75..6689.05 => 1.02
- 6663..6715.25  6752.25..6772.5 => 0.62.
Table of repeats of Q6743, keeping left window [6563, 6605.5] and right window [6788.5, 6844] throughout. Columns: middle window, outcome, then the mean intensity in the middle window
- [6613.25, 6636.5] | 0.04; 16.1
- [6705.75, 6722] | -0.19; 19.7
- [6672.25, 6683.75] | 0.04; 16.1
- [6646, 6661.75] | 0.02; 16.4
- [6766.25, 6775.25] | 0.04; 16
